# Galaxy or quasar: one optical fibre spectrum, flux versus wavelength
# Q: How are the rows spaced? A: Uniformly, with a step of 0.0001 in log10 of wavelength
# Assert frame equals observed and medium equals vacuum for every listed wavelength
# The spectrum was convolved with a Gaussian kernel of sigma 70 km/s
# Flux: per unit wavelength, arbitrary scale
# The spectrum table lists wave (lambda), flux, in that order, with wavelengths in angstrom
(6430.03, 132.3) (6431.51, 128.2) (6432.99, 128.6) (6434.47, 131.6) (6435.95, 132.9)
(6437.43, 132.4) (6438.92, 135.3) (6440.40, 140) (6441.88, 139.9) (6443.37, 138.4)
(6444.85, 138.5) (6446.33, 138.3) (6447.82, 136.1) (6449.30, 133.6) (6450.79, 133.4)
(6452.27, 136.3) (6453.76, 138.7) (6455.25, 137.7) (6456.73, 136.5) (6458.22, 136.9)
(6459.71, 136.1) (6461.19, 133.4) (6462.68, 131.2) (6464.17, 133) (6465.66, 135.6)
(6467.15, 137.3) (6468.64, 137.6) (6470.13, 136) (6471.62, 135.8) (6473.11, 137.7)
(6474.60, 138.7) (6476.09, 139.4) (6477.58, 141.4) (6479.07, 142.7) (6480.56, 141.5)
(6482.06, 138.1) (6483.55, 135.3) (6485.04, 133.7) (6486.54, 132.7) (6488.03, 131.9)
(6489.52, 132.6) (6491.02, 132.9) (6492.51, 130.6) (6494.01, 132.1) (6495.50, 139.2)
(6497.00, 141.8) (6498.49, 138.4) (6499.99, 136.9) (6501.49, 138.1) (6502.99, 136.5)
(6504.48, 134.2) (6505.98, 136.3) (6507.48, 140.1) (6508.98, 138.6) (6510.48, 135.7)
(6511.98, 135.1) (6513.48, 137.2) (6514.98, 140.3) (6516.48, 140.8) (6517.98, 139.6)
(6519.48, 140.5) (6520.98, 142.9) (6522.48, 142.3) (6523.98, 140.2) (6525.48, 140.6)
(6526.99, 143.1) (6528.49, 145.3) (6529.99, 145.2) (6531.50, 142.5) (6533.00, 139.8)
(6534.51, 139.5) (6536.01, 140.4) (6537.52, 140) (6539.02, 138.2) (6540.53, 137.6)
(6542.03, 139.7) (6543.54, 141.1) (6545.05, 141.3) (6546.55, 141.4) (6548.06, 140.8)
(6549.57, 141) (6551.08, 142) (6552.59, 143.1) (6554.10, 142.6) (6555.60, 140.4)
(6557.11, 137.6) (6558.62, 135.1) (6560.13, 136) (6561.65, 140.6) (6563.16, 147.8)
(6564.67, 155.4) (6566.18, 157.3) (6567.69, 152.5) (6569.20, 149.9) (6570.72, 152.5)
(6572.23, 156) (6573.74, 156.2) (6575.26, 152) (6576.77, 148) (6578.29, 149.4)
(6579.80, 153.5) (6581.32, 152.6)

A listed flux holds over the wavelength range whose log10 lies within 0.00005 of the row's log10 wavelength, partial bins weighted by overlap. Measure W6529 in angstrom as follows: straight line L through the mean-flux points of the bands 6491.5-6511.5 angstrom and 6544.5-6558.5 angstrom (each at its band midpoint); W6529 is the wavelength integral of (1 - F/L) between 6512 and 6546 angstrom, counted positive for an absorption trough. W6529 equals -0.4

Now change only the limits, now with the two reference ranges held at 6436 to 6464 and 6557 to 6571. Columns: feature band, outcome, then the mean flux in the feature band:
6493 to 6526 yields 0.7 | 138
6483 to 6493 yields 0.5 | 133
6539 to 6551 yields 0.4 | 140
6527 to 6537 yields 0.1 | 142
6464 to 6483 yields 0.0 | 138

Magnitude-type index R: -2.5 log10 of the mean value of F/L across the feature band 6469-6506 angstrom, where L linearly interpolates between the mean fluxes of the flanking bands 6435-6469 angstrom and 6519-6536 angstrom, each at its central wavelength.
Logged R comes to 0.02 mag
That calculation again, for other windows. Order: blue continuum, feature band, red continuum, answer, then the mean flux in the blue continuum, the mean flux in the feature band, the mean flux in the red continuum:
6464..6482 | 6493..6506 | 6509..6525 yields 0.02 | 138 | 137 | 140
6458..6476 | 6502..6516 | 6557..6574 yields 0.03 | 136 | 137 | 148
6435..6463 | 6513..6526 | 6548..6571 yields 0.01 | 136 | 141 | 145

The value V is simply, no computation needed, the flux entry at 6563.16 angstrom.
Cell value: 147.8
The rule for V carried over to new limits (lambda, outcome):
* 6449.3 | 133.6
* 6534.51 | 139.5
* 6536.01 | 140.4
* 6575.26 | 152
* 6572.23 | 156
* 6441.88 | 139.9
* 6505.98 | 136.3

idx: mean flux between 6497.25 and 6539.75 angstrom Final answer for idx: 140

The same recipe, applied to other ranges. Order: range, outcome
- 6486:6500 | 135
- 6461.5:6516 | 137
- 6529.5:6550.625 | 141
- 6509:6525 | 140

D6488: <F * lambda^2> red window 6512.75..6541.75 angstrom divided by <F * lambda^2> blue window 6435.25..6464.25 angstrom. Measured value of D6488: 1.1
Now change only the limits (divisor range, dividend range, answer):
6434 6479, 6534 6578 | 1.09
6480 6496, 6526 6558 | 1.07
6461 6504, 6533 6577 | 1.08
